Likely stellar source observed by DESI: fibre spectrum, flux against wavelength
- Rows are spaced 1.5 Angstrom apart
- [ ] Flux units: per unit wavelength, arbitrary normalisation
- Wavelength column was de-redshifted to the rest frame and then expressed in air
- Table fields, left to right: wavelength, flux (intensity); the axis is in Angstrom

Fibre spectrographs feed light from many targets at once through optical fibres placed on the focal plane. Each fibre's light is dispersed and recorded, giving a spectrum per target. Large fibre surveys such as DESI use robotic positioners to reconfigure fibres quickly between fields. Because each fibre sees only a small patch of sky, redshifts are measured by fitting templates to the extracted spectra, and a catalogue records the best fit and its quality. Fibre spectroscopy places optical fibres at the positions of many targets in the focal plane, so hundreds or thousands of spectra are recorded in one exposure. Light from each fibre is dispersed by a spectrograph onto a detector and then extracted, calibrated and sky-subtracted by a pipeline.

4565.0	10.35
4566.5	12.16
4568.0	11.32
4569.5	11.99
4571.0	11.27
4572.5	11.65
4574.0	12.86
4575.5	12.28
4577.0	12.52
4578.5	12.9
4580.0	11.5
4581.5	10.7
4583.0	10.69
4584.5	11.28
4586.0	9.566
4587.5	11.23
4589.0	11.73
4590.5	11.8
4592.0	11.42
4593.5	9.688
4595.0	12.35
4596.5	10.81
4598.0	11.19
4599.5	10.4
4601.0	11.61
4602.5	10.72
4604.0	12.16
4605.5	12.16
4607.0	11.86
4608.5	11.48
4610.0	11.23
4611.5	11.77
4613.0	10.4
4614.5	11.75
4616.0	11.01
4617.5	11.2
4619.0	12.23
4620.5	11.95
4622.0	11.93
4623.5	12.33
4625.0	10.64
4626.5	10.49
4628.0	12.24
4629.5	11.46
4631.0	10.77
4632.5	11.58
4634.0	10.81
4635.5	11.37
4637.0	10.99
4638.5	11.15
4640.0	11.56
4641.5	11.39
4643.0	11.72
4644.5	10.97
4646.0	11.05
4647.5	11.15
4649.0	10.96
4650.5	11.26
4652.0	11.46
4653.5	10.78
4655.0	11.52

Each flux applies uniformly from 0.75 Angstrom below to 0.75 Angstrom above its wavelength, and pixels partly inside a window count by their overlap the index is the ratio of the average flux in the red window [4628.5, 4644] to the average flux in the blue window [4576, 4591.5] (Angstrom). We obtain 1.0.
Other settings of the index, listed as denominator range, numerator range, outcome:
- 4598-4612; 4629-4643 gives 0.98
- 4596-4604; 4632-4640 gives 1.01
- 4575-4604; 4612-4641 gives 1.01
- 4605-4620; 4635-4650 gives 0.98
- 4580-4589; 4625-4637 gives 1.03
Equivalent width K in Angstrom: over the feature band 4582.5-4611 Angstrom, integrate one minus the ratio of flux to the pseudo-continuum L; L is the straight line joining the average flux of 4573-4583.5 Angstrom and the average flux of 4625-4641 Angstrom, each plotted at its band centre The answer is 1.1 Angstrom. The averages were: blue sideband 11.9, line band 11.2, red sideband 11.2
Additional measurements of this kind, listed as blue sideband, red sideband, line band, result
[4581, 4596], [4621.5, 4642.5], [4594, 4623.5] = -0.8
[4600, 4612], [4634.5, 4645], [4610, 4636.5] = 0.1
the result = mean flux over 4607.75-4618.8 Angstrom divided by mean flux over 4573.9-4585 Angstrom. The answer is 0.96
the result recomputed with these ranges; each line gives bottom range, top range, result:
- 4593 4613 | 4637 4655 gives 0.99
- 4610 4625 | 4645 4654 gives 0.96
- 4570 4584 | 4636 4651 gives 0.95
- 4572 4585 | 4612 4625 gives 0.98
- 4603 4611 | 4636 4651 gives 0.96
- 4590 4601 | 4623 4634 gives 1.02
